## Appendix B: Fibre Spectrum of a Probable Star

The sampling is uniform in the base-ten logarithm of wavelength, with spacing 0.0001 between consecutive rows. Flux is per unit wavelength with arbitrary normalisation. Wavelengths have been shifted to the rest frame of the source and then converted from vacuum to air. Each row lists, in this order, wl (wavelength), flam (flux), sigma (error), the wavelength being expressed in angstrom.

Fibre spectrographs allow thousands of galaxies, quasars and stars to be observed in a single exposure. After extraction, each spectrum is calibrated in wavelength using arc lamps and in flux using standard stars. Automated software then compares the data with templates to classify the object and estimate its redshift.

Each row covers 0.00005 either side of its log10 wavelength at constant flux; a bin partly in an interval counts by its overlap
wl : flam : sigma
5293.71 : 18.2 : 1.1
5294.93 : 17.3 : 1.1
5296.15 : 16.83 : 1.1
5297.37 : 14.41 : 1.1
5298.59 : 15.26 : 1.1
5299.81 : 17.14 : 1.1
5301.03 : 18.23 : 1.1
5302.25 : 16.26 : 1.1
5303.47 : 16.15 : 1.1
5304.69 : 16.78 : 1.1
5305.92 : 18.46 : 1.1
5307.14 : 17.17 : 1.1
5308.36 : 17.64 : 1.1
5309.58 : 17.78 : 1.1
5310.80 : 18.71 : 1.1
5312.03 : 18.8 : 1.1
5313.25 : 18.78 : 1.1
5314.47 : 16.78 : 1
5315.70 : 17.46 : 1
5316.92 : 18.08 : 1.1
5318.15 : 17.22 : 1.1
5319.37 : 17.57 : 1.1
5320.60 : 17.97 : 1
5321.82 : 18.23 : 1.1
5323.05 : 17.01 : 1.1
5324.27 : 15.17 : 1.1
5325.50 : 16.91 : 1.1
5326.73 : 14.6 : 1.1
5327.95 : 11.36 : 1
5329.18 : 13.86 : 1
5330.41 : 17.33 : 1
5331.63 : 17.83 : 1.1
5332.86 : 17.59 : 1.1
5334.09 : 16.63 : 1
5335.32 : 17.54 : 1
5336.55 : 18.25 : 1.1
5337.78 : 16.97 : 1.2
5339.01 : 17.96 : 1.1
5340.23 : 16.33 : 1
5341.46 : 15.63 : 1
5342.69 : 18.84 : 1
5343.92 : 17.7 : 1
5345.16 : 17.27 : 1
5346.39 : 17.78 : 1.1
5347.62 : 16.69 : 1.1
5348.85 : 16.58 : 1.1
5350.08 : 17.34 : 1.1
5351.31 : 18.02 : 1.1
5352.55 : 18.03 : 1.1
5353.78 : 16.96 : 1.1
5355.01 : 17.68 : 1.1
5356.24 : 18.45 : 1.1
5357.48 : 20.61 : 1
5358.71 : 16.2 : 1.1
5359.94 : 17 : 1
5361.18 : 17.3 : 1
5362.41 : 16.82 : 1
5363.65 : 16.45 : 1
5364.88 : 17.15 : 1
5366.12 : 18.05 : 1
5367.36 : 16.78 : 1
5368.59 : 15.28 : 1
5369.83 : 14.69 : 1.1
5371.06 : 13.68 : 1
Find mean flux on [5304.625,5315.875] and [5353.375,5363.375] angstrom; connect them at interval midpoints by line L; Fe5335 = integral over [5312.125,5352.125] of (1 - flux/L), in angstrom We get 1.7 angstrom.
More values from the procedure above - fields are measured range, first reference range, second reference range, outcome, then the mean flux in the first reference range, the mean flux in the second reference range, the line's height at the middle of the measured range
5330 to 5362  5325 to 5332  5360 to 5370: -3.18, 15.2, 16.7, 15.9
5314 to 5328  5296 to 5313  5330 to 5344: 0.43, 17.2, 17.4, 17.3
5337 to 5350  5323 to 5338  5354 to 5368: -0.36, 16.2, 17.5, 16.7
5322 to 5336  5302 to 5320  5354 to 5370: 1.11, 17.6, 17.2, 17.4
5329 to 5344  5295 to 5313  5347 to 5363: 0.18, 17.2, 17.5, 17.4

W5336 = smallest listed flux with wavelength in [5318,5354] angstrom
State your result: 11.36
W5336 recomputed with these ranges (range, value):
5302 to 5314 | 16.15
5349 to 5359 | 16.2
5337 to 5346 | 15.63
